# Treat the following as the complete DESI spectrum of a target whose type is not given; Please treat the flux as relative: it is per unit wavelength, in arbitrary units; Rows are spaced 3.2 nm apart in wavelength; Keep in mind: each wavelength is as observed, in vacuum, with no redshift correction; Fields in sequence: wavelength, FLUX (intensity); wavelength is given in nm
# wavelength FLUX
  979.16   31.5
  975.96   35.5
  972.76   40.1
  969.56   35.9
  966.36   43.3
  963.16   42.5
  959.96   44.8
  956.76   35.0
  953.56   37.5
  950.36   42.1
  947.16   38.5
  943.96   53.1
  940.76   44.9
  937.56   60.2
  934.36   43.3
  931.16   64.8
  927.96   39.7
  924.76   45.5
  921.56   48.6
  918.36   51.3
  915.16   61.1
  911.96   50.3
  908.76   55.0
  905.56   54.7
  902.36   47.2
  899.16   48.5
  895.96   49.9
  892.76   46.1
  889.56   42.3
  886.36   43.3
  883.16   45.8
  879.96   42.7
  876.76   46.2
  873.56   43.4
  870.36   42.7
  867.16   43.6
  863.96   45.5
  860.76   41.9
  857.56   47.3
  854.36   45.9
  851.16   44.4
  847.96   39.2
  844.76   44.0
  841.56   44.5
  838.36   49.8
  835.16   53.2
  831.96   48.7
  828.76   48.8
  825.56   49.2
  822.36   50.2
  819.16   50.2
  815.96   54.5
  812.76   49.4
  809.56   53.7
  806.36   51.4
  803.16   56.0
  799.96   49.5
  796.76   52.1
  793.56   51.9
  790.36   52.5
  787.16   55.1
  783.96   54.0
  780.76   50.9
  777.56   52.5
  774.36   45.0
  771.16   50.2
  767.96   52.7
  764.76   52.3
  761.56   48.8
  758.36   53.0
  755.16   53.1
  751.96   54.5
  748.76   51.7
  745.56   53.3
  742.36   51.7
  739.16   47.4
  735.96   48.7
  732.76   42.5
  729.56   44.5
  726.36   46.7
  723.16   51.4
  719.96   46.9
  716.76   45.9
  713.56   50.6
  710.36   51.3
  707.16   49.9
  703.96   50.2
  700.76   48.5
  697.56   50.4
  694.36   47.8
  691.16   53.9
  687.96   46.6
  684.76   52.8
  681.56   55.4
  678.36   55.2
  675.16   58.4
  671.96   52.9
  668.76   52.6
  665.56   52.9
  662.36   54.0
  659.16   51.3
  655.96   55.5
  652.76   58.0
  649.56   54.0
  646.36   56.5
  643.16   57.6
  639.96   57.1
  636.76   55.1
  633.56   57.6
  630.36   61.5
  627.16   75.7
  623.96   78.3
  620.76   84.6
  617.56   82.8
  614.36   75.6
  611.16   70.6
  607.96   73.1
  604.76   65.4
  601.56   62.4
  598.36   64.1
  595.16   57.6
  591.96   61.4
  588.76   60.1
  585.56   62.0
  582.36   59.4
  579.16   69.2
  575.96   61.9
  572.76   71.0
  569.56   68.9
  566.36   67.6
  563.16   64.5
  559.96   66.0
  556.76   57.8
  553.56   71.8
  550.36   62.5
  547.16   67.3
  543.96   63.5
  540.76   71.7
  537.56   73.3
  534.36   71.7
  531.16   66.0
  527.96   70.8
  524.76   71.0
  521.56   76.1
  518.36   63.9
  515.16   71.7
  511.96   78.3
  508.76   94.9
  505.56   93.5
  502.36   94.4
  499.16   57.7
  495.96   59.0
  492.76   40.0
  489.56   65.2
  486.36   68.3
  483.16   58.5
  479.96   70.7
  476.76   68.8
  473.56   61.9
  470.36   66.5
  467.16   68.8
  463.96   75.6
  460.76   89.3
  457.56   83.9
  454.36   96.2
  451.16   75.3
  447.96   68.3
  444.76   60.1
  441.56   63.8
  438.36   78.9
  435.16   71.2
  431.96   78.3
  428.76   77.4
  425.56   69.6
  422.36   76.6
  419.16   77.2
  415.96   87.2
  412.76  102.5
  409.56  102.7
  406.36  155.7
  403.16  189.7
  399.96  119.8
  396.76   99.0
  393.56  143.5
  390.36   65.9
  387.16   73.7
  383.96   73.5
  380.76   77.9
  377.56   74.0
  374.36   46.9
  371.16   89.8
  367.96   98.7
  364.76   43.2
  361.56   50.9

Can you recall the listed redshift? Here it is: 2.272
